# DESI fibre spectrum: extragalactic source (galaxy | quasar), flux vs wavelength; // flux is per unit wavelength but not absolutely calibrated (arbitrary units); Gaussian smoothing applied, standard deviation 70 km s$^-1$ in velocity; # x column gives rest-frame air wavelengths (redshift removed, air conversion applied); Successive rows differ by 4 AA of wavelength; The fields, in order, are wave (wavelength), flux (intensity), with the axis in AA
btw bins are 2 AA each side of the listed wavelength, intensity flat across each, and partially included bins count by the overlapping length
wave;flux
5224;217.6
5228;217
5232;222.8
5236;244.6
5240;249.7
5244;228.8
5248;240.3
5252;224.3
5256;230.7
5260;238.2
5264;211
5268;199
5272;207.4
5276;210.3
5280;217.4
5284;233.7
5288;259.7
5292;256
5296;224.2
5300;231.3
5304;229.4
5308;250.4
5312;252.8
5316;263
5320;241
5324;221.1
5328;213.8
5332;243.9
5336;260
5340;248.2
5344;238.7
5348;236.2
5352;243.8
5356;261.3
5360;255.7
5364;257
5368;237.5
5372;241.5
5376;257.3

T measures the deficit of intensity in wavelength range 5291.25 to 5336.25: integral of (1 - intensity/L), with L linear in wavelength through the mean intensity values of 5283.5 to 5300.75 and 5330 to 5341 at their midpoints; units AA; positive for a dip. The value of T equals 1.3 AA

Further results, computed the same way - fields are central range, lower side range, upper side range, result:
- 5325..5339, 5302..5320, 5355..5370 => 0.6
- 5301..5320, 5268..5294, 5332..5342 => -0.5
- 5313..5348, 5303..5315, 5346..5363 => 1.0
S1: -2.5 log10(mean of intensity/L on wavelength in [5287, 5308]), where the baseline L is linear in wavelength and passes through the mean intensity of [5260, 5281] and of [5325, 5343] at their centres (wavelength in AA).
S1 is -0.08 mag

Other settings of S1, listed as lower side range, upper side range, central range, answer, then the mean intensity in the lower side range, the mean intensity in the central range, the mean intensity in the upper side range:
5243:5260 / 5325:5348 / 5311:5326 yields -0.027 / 232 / 244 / 240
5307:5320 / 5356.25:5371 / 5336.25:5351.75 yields 0.037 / 254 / 243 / 251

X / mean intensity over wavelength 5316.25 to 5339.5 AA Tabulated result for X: 239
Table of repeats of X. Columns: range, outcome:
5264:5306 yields 226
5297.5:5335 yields 239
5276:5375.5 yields 242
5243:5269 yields 225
